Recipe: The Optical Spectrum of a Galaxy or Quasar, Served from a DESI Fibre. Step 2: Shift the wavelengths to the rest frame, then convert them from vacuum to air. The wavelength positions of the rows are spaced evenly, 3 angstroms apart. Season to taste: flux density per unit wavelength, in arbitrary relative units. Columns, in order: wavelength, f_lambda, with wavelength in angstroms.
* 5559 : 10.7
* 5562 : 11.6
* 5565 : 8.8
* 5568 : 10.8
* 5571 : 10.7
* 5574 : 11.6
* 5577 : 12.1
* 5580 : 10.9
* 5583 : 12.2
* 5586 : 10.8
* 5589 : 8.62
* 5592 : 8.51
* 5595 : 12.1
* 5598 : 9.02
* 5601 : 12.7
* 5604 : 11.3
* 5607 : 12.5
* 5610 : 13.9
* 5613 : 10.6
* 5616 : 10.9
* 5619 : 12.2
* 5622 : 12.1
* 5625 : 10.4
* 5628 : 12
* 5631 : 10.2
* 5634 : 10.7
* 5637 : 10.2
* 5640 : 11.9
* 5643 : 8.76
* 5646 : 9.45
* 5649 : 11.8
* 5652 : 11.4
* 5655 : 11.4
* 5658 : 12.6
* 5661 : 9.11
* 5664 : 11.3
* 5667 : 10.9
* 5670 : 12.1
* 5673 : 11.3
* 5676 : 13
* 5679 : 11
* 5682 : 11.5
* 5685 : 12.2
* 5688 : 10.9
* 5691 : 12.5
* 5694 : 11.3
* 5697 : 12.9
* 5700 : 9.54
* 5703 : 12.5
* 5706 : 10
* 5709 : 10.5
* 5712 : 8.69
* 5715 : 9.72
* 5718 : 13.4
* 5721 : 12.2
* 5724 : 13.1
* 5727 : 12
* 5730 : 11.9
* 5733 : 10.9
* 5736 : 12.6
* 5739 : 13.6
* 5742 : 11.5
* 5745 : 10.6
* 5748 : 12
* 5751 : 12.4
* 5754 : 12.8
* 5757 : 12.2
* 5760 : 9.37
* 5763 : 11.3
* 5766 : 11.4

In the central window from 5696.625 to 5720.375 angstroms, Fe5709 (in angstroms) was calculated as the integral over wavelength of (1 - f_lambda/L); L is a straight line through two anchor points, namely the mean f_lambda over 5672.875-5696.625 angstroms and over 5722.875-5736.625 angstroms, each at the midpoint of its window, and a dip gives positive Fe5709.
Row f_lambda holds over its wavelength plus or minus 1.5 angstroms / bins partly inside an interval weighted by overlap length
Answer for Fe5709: 2.1 angstroms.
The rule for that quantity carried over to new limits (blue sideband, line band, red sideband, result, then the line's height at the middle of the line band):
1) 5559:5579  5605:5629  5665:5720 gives -1.59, 11.1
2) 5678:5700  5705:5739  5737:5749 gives 0.99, 11.8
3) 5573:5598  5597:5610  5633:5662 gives -1.24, 10.7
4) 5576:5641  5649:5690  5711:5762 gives -0.12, 11.4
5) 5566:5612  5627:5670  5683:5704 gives 2.17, 11.4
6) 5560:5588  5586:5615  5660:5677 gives 0.20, 11.1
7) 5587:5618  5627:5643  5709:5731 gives 0.57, 11.2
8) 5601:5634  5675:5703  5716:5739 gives 0.95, 12.1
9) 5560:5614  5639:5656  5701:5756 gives 0.87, 11.3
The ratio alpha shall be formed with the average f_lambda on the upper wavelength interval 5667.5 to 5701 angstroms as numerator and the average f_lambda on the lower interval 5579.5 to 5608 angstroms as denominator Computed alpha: 1.08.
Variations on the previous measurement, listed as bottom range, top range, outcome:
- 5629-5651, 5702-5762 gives 1.11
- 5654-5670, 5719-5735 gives 1.08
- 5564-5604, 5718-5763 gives 1.12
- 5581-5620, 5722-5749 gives 1.08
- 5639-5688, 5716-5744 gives 1.09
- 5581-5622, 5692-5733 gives 1.01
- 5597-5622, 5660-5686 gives 0.97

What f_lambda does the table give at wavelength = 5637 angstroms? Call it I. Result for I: 10.2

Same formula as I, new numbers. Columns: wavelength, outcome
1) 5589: 8.62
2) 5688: 10.9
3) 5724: 13.1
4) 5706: 10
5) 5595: 12.1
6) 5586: 10.8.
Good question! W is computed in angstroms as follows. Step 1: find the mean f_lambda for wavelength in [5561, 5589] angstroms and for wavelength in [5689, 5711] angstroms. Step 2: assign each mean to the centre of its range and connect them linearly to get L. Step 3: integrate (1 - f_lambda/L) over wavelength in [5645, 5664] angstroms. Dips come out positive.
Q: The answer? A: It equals 0.2 angstroms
